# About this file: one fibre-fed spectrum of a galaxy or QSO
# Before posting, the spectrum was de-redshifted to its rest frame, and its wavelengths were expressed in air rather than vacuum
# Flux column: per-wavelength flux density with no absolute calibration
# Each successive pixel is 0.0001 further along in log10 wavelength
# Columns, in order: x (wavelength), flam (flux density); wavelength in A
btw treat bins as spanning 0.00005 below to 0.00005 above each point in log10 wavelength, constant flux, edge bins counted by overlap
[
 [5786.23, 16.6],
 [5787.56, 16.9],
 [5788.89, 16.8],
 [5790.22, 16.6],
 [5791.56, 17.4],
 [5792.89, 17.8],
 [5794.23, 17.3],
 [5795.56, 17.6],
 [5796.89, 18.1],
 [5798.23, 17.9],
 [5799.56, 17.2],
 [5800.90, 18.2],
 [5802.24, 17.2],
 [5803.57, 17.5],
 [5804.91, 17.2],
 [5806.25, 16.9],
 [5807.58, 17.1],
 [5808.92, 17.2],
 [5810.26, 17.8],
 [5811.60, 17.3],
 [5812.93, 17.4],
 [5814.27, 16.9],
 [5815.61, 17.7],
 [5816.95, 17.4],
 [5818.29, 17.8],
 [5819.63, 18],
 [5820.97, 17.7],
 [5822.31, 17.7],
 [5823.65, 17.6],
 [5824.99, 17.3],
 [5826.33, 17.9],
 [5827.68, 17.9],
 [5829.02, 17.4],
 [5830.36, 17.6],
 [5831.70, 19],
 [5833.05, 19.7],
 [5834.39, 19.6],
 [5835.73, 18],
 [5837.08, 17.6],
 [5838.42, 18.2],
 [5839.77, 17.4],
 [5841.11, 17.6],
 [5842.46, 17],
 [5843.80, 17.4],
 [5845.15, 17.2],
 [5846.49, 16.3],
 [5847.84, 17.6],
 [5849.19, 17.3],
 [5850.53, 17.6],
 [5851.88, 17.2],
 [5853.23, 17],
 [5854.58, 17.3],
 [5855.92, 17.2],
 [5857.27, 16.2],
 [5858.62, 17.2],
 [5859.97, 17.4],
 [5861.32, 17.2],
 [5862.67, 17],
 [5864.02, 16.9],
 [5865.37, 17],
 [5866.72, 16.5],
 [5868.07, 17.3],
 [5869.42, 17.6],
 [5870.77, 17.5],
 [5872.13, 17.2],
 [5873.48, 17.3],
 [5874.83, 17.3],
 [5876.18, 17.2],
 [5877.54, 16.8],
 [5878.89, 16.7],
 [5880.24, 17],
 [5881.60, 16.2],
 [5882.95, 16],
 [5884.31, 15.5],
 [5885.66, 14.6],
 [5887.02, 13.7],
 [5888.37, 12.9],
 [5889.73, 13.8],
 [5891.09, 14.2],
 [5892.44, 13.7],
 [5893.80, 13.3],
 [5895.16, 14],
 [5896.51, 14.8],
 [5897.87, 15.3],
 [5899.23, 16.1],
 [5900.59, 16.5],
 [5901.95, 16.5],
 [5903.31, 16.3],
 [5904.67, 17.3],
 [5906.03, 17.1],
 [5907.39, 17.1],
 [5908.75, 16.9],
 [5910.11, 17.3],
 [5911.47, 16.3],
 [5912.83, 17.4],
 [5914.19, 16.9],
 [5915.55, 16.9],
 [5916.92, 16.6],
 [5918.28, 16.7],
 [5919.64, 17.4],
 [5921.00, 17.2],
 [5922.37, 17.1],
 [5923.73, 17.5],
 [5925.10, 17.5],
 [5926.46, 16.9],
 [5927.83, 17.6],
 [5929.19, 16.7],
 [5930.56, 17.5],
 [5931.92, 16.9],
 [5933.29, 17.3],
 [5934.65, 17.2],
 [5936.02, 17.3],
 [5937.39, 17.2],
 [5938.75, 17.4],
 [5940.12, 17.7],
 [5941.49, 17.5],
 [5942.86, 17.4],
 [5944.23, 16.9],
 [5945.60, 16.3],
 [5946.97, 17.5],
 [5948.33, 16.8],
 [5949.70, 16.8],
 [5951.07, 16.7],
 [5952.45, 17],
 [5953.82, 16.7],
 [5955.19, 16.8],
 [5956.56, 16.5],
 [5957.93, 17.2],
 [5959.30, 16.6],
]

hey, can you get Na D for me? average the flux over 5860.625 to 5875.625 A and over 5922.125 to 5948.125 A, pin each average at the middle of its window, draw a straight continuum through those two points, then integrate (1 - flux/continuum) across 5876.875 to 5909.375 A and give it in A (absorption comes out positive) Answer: 3.2 A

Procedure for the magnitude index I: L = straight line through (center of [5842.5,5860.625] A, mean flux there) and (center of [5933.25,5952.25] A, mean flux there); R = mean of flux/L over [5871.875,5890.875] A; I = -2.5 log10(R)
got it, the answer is 0.09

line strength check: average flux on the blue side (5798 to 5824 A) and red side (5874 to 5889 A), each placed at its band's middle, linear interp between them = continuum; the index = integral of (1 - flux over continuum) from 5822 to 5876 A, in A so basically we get -2.9 A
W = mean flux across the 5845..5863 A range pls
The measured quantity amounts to 17.1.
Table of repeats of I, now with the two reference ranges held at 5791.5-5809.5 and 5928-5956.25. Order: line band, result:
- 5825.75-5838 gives -0.06 mag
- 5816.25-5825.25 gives -0.01 mag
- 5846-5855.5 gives 0.01 mag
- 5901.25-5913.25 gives 0.02 mag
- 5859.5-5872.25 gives 0.01 mag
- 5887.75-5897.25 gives 0.24 mag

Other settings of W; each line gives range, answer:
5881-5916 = 15.6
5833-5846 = 17.9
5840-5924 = 16.5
